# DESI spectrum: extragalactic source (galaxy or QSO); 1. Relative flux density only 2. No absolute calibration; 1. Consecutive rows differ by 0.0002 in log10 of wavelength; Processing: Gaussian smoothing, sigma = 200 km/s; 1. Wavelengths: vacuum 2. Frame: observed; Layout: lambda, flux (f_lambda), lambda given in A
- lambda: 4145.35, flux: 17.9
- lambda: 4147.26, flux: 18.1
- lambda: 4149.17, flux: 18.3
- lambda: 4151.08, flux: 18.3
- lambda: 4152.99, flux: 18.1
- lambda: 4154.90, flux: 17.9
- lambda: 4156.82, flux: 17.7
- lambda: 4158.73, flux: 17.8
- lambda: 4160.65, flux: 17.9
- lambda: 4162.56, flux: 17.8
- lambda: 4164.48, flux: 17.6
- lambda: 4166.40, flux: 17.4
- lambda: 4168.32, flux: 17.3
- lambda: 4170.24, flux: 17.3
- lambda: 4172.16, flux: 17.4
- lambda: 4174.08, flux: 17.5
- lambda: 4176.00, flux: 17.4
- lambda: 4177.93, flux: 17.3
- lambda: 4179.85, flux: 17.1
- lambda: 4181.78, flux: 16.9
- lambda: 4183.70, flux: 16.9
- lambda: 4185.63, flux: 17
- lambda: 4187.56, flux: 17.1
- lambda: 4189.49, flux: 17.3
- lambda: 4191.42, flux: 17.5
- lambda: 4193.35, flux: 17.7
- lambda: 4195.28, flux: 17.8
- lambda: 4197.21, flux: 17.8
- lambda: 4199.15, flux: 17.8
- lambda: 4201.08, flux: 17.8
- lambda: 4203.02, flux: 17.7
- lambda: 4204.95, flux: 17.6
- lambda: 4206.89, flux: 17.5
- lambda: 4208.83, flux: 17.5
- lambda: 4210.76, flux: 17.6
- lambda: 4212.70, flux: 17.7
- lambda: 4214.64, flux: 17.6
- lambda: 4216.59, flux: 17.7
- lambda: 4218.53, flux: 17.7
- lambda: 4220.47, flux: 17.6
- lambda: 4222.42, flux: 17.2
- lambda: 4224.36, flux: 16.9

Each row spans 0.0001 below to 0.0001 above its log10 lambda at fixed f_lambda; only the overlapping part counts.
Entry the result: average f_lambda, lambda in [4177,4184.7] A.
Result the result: 17.1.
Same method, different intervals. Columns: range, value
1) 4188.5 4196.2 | 17.6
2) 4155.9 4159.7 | 17.8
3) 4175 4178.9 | 17.4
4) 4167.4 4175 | 17.4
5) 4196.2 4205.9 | 17.7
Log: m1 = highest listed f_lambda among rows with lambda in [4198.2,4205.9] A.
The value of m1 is 17.8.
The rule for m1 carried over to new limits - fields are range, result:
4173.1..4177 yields 17.5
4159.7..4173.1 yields 17.9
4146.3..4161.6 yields 18.3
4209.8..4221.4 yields 17.7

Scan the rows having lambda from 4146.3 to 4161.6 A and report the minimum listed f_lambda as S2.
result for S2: 17.7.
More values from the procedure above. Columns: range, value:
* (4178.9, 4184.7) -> 16.9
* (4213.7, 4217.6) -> 17.6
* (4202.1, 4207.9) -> 17.5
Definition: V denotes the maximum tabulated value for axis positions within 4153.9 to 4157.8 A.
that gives 17.9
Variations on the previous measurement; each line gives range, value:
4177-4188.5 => 17.3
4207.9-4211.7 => 17.6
